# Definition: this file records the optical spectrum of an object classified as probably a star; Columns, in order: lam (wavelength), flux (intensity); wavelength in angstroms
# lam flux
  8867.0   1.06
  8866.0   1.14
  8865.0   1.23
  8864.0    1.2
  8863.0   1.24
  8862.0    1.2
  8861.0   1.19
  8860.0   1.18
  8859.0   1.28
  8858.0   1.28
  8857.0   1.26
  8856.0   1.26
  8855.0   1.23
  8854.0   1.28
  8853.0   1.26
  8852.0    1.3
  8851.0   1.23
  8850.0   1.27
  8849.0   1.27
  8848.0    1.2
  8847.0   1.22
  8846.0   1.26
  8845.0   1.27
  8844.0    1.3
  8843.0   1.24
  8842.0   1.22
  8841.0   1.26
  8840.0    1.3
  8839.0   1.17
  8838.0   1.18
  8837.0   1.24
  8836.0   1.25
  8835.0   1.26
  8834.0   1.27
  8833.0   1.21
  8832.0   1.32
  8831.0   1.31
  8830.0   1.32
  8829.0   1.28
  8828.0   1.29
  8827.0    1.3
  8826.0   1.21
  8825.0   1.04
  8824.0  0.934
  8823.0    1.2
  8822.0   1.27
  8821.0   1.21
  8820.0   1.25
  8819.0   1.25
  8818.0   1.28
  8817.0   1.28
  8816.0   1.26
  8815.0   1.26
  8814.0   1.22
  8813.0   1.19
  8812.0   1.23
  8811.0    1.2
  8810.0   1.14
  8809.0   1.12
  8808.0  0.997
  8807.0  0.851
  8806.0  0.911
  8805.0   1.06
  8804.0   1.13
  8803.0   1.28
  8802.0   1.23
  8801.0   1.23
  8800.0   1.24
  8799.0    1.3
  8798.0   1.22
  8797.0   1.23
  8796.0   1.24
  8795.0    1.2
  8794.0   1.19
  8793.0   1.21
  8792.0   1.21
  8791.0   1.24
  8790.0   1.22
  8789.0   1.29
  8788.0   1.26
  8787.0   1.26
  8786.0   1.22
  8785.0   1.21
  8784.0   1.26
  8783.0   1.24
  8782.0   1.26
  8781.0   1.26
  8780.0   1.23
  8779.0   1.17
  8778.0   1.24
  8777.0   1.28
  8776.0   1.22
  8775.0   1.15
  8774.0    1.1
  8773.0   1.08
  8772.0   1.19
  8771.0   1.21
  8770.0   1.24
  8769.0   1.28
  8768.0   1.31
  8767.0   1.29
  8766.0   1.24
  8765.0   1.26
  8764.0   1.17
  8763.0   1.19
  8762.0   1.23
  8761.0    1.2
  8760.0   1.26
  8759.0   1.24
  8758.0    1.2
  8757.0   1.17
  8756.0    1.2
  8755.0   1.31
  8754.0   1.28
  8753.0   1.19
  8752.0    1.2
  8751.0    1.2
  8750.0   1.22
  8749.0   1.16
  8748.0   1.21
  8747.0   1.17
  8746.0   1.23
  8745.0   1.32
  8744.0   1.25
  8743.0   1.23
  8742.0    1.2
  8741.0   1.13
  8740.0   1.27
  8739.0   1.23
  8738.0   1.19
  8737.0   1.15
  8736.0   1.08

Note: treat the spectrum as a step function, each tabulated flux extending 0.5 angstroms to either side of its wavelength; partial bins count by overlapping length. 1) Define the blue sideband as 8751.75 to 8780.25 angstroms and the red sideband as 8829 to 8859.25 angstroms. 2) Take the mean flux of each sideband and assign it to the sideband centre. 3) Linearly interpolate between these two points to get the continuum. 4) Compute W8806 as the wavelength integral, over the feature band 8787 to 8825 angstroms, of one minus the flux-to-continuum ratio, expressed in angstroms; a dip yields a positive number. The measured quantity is 1.5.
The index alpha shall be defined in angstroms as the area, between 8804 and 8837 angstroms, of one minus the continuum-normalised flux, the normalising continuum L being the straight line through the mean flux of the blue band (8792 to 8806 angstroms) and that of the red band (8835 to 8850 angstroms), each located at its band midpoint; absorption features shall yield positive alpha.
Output 0.8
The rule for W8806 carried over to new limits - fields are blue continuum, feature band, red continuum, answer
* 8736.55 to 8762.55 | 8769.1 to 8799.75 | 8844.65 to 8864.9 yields 0.1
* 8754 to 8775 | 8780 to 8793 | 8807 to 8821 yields -0.4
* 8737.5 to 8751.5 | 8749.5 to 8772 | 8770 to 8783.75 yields -0.4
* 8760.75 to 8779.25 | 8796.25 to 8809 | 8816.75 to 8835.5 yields 0.9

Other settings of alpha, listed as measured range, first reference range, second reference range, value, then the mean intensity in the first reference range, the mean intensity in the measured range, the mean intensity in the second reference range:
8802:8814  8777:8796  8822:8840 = 1.2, 1.23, 1.11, 1.23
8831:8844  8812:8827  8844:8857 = -0.1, 1.21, 1.25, 1.26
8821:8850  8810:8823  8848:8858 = 0.3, 1.24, 1.24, 1.26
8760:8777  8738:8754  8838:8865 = 0.1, 1.22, 1.21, 1.24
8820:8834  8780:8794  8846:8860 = 0.3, 1.24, 1.23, 1.25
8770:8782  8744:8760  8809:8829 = 0.2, 1.22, 1.2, 1.21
